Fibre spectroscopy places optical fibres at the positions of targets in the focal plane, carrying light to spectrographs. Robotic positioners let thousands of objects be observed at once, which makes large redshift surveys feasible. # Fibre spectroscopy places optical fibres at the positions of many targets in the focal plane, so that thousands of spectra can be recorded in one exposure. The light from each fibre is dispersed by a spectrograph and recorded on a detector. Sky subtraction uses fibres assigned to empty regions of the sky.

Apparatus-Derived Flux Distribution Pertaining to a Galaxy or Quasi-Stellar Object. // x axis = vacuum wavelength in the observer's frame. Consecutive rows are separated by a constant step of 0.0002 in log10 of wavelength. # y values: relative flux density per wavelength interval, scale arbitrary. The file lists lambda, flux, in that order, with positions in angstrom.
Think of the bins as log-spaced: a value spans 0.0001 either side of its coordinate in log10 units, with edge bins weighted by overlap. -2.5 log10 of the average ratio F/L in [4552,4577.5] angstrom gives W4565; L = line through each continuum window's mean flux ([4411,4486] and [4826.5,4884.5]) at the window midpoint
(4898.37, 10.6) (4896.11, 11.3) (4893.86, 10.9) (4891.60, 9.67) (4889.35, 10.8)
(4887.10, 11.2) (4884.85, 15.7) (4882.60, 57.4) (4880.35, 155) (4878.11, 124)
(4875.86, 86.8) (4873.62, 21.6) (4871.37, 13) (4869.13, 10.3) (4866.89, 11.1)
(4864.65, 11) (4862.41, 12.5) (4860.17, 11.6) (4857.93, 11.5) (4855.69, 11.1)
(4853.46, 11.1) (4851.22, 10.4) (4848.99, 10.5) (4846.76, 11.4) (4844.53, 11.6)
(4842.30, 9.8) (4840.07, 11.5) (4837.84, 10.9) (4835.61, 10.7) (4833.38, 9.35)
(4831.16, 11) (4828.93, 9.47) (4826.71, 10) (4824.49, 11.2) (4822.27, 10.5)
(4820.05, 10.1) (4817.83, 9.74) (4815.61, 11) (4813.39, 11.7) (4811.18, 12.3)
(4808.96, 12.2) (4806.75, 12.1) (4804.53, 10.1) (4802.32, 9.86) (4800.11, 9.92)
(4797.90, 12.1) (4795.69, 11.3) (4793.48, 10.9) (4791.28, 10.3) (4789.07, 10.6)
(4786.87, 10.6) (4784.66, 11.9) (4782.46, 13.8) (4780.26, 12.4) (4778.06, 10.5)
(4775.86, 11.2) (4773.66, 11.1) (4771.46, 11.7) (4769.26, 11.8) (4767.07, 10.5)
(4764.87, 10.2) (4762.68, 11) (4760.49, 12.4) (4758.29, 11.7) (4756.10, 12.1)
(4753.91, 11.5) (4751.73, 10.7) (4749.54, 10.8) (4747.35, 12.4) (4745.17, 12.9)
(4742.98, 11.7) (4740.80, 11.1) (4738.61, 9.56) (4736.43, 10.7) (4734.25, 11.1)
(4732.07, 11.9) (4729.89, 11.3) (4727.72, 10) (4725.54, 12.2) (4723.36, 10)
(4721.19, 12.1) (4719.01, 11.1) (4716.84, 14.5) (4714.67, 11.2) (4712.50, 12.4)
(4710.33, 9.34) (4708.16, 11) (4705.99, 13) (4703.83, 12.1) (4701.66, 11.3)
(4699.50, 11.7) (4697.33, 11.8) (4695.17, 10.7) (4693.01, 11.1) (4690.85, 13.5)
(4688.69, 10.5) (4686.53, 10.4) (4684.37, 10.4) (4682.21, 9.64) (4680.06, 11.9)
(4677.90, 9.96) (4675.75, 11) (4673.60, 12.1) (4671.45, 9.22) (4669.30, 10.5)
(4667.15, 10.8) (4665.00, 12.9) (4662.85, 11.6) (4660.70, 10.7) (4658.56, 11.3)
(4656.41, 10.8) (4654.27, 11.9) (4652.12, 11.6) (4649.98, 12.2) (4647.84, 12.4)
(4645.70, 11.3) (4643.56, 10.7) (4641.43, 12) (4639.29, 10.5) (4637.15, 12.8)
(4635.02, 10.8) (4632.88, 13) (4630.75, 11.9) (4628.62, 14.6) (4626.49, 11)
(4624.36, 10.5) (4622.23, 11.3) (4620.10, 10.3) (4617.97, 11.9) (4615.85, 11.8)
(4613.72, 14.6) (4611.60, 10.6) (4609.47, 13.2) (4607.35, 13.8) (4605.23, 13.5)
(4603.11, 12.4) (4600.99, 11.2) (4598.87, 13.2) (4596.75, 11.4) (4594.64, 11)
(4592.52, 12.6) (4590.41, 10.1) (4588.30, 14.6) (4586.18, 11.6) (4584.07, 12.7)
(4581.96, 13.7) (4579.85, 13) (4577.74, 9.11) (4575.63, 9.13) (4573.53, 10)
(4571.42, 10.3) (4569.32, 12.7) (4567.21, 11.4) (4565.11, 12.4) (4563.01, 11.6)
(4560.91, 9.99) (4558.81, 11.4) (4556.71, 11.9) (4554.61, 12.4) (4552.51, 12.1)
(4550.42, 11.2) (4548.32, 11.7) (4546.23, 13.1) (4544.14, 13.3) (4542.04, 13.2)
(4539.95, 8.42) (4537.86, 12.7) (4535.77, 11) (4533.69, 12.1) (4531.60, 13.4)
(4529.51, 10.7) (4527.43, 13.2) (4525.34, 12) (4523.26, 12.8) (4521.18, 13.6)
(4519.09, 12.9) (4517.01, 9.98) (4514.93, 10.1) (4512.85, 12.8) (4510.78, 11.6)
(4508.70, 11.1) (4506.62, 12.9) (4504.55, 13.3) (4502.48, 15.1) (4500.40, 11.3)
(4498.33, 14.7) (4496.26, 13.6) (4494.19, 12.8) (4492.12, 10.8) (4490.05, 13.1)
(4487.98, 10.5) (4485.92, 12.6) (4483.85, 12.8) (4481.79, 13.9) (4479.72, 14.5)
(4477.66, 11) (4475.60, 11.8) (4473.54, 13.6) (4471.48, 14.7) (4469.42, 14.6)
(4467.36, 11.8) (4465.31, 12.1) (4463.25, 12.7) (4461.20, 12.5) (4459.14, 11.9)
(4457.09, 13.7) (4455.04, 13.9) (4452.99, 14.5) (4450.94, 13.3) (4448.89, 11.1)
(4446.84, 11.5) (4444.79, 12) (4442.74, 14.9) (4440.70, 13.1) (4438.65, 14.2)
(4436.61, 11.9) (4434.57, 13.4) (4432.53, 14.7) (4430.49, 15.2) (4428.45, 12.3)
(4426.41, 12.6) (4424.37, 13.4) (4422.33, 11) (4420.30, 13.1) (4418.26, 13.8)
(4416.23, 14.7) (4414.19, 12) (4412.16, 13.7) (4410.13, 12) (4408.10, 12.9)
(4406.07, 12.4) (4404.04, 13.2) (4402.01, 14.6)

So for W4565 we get 0.442 mag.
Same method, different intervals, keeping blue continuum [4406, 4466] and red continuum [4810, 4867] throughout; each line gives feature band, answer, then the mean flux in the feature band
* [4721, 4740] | 0.05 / 10.9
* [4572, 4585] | 0.10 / 11.2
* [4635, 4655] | 0.02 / 11.7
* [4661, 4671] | 0.05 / 11.2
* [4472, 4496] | 0.02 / 12.6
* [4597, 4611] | -0.05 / 12.7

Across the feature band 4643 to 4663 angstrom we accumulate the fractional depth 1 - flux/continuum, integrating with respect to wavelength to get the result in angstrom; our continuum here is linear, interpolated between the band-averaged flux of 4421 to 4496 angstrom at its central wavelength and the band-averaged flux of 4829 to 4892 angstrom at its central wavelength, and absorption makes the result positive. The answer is 7.8 angstrom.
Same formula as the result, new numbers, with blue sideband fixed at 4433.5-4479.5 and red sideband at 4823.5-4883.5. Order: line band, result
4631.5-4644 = 4.66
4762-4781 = 9.73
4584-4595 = 3.21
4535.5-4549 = 3.16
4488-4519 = 4.48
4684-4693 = 3.99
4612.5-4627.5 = 5.35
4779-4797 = 9.15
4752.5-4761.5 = 4.22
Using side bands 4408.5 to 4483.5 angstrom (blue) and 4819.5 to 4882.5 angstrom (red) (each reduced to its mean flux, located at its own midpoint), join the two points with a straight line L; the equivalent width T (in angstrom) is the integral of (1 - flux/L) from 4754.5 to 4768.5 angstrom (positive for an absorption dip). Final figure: 6.63 angstrom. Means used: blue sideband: 13.1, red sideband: 23.9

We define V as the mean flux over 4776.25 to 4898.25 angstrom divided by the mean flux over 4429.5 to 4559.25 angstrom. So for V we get 1.45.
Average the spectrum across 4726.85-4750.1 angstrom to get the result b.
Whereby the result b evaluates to 11.2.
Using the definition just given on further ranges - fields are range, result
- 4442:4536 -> 12.6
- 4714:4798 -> 11.4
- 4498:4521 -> 12.3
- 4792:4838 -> 10.8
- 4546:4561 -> 11.8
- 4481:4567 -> 12.2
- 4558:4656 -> 11.8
